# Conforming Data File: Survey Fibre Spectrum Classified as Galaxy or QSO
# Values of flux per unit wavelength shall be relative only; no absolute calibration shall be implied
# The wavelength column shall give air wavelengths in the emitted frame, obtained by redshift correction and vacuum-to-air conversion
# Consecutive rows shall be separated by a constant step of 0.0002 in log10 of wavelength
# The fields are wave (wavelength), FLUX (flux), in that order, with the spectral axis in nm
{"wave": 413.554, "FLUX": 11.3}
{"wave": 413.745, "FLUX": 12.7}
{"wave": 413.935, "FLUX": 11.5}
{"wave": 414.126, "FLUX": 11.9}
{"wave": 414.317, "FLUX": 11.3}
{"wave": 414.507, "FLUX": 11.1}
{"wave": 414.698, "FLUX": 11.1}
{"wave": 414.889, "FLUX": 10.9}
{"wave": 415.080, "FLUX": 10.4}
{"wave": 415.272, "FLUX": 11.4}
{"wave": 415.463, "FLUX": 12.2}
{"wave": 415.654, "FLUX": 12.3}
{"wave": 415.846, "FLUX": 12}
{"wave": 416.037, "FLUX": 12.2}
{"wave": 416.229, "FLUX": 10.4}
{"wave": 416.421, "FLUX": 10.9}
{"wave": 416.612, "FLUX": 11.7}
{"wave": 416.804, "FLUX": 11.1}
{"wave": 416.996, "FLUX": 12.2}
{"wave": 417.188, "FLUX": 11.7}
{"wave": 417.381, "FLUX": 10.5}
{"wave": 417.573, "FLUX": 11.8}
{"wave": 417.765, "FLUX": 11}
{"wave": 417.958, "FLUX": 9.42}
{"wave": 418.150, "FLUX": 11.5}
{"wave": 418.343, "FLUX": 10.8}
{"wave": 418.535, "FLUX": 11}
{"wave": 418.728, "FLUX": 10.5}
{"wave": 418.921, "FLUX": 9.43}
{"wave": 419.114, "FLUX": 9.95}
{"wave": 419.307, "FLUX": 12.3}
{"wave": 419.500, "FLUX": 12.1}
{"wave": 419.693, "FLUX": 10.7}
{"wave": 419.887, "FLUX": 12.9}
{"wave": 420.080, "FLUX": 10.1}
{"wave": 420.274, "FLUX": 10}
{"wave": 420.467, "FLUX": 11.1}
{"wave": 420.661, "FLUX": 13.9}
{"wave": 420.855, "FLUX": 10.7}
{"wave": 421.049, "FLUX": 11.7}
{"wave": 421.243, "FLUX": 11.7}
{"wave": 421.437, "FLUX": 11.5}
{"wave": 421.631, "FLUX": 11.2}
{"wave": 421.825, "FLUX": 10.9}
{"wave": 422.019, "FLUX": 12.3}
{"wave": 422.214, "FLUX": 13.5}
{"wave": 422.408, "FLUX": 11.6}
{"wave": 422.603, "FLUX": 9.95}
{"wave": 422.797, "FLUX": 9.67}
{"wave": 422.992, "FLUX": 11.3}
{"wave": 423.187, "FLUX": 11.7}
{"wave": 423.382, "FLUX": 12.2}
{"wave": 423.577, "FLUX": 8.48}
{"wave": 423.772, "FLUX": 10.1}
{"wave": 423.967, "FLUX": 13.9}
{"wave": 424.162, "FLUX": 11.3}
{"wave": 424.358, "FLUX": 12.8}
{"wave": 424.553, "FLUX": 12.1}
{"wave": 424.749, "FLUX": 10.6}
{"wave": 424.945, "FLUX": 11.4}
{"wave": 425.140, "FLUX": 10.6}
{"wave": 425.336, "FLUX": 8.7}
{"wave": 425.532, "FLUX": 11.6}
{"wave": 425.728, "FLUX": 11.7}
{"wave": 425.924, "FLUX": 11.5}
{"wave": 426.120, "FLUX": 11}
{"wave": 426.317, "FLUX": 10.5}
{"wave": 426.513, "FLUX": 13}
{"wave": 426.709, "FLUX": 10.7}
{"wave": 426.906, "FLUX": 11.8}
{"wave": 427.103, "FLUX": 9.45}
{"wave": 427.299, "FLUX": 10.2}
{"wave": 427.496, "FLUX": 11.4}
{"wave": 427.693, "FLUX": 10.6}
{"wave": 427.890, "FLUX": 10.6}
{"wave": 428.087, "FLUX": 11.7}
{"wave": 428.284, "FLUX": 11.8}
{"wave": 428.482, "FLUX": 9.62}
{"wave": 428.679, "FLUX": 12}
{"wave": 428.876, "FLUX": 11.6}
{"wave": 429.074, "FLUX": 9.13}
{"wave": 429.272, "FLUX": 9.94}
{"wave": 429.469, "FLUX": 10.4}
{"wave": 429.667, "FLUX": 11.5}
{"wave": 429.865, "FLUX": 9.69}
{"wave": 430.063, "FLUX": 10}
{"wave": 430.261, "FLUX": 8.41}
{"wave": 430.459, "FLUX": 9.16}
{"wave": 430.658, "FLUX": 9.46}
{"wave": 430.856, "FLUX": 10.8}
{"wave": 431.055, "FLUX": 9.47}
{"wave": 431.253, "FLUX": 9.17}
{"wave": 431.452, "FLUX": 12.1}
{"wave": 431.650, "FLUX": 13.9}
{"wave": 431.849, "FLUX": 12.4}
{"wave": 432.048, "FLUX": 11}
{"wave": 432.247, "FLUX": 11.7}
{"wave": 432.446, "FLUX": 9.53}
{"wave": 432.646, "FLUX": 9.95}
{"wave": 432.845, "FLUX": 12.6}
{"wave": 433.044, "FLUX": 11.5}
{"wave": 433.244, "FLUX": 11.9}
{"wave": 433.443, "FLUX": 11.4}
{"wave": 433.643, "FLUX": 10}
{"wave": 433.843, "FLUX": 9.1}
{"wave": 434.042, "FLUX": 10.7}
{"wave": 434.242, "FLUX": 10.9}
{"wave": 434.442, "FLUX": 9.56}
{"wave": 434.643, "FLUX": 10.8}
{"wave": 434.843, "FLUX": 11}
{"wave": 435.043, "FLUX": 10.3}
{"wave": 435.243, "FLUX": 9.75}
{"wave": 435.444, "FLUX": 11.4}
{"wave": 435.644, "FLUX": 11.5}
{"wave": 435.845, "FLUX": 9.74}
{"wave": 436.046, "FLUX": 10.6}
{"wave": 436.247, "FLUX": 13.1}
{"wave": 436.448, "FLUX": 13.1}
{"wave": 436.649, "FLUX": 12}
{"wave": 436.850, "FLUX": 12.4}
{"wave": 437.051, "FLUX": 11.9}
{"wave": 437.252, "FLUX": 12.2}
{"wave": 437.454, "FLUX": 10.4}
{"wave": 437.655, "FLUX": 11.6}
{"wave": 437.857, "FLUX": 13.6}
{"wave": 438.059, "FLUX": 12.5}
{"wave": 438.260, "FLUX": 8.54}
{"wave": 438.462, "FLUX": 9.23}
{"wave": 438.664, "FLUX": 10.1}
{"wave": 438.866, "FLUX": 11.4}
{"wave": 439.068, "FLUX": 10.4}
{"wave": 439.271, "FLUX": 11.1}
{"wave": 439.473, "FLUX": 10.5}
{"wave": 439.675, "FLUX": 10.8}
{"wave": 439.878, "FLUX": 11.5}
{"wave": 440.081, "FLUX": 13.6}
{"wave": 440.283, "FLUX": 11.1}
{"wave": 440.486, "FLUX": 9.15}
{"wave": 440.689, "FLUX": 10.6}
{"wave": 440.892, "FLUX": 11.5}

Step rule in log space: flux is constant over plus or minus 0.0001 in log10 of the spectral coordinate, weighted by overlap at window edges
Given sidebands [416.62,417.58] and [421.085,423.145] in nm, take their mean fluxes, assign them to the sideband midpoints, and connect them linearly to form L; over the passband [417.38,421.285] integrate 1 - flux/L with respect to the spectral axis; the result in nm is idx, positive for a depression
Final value 0.11 nm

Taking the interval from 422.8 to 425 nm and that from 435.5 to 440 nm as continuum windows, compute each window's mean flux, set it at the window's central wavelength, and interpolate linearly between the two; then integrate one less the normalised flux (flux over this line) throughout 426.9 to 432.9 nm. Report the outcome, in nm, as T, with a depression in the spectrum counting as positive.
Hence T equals 0.36 nm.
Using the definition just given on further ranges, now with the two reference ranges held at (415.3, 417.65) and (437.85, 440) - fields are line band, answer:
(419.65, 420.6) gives 0.03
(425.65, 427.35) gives 0.02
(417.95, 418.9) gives 0.07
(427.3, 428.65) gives 0.03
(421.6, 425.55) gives 0.04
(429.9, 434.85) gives 0.17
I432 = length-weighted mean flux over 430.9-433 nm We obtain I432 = 11.2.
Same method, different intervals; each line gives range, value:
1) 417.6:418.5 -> 10.8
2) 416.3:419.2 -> 10.9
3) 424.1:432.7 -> 10.8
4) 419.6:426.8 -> 11.3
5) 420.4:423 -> 11.5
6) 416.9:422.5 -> 11.3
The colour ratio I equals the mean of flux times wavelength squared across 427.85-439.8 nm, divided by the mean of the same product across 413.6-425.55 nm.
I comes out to 1.03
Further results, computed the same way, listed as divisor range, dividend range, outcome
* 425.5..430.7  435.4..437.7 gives 1.14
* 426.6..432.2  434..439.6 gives 1.08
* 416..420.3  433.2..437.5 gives 1.09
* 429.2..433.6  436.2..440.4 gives 1.10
